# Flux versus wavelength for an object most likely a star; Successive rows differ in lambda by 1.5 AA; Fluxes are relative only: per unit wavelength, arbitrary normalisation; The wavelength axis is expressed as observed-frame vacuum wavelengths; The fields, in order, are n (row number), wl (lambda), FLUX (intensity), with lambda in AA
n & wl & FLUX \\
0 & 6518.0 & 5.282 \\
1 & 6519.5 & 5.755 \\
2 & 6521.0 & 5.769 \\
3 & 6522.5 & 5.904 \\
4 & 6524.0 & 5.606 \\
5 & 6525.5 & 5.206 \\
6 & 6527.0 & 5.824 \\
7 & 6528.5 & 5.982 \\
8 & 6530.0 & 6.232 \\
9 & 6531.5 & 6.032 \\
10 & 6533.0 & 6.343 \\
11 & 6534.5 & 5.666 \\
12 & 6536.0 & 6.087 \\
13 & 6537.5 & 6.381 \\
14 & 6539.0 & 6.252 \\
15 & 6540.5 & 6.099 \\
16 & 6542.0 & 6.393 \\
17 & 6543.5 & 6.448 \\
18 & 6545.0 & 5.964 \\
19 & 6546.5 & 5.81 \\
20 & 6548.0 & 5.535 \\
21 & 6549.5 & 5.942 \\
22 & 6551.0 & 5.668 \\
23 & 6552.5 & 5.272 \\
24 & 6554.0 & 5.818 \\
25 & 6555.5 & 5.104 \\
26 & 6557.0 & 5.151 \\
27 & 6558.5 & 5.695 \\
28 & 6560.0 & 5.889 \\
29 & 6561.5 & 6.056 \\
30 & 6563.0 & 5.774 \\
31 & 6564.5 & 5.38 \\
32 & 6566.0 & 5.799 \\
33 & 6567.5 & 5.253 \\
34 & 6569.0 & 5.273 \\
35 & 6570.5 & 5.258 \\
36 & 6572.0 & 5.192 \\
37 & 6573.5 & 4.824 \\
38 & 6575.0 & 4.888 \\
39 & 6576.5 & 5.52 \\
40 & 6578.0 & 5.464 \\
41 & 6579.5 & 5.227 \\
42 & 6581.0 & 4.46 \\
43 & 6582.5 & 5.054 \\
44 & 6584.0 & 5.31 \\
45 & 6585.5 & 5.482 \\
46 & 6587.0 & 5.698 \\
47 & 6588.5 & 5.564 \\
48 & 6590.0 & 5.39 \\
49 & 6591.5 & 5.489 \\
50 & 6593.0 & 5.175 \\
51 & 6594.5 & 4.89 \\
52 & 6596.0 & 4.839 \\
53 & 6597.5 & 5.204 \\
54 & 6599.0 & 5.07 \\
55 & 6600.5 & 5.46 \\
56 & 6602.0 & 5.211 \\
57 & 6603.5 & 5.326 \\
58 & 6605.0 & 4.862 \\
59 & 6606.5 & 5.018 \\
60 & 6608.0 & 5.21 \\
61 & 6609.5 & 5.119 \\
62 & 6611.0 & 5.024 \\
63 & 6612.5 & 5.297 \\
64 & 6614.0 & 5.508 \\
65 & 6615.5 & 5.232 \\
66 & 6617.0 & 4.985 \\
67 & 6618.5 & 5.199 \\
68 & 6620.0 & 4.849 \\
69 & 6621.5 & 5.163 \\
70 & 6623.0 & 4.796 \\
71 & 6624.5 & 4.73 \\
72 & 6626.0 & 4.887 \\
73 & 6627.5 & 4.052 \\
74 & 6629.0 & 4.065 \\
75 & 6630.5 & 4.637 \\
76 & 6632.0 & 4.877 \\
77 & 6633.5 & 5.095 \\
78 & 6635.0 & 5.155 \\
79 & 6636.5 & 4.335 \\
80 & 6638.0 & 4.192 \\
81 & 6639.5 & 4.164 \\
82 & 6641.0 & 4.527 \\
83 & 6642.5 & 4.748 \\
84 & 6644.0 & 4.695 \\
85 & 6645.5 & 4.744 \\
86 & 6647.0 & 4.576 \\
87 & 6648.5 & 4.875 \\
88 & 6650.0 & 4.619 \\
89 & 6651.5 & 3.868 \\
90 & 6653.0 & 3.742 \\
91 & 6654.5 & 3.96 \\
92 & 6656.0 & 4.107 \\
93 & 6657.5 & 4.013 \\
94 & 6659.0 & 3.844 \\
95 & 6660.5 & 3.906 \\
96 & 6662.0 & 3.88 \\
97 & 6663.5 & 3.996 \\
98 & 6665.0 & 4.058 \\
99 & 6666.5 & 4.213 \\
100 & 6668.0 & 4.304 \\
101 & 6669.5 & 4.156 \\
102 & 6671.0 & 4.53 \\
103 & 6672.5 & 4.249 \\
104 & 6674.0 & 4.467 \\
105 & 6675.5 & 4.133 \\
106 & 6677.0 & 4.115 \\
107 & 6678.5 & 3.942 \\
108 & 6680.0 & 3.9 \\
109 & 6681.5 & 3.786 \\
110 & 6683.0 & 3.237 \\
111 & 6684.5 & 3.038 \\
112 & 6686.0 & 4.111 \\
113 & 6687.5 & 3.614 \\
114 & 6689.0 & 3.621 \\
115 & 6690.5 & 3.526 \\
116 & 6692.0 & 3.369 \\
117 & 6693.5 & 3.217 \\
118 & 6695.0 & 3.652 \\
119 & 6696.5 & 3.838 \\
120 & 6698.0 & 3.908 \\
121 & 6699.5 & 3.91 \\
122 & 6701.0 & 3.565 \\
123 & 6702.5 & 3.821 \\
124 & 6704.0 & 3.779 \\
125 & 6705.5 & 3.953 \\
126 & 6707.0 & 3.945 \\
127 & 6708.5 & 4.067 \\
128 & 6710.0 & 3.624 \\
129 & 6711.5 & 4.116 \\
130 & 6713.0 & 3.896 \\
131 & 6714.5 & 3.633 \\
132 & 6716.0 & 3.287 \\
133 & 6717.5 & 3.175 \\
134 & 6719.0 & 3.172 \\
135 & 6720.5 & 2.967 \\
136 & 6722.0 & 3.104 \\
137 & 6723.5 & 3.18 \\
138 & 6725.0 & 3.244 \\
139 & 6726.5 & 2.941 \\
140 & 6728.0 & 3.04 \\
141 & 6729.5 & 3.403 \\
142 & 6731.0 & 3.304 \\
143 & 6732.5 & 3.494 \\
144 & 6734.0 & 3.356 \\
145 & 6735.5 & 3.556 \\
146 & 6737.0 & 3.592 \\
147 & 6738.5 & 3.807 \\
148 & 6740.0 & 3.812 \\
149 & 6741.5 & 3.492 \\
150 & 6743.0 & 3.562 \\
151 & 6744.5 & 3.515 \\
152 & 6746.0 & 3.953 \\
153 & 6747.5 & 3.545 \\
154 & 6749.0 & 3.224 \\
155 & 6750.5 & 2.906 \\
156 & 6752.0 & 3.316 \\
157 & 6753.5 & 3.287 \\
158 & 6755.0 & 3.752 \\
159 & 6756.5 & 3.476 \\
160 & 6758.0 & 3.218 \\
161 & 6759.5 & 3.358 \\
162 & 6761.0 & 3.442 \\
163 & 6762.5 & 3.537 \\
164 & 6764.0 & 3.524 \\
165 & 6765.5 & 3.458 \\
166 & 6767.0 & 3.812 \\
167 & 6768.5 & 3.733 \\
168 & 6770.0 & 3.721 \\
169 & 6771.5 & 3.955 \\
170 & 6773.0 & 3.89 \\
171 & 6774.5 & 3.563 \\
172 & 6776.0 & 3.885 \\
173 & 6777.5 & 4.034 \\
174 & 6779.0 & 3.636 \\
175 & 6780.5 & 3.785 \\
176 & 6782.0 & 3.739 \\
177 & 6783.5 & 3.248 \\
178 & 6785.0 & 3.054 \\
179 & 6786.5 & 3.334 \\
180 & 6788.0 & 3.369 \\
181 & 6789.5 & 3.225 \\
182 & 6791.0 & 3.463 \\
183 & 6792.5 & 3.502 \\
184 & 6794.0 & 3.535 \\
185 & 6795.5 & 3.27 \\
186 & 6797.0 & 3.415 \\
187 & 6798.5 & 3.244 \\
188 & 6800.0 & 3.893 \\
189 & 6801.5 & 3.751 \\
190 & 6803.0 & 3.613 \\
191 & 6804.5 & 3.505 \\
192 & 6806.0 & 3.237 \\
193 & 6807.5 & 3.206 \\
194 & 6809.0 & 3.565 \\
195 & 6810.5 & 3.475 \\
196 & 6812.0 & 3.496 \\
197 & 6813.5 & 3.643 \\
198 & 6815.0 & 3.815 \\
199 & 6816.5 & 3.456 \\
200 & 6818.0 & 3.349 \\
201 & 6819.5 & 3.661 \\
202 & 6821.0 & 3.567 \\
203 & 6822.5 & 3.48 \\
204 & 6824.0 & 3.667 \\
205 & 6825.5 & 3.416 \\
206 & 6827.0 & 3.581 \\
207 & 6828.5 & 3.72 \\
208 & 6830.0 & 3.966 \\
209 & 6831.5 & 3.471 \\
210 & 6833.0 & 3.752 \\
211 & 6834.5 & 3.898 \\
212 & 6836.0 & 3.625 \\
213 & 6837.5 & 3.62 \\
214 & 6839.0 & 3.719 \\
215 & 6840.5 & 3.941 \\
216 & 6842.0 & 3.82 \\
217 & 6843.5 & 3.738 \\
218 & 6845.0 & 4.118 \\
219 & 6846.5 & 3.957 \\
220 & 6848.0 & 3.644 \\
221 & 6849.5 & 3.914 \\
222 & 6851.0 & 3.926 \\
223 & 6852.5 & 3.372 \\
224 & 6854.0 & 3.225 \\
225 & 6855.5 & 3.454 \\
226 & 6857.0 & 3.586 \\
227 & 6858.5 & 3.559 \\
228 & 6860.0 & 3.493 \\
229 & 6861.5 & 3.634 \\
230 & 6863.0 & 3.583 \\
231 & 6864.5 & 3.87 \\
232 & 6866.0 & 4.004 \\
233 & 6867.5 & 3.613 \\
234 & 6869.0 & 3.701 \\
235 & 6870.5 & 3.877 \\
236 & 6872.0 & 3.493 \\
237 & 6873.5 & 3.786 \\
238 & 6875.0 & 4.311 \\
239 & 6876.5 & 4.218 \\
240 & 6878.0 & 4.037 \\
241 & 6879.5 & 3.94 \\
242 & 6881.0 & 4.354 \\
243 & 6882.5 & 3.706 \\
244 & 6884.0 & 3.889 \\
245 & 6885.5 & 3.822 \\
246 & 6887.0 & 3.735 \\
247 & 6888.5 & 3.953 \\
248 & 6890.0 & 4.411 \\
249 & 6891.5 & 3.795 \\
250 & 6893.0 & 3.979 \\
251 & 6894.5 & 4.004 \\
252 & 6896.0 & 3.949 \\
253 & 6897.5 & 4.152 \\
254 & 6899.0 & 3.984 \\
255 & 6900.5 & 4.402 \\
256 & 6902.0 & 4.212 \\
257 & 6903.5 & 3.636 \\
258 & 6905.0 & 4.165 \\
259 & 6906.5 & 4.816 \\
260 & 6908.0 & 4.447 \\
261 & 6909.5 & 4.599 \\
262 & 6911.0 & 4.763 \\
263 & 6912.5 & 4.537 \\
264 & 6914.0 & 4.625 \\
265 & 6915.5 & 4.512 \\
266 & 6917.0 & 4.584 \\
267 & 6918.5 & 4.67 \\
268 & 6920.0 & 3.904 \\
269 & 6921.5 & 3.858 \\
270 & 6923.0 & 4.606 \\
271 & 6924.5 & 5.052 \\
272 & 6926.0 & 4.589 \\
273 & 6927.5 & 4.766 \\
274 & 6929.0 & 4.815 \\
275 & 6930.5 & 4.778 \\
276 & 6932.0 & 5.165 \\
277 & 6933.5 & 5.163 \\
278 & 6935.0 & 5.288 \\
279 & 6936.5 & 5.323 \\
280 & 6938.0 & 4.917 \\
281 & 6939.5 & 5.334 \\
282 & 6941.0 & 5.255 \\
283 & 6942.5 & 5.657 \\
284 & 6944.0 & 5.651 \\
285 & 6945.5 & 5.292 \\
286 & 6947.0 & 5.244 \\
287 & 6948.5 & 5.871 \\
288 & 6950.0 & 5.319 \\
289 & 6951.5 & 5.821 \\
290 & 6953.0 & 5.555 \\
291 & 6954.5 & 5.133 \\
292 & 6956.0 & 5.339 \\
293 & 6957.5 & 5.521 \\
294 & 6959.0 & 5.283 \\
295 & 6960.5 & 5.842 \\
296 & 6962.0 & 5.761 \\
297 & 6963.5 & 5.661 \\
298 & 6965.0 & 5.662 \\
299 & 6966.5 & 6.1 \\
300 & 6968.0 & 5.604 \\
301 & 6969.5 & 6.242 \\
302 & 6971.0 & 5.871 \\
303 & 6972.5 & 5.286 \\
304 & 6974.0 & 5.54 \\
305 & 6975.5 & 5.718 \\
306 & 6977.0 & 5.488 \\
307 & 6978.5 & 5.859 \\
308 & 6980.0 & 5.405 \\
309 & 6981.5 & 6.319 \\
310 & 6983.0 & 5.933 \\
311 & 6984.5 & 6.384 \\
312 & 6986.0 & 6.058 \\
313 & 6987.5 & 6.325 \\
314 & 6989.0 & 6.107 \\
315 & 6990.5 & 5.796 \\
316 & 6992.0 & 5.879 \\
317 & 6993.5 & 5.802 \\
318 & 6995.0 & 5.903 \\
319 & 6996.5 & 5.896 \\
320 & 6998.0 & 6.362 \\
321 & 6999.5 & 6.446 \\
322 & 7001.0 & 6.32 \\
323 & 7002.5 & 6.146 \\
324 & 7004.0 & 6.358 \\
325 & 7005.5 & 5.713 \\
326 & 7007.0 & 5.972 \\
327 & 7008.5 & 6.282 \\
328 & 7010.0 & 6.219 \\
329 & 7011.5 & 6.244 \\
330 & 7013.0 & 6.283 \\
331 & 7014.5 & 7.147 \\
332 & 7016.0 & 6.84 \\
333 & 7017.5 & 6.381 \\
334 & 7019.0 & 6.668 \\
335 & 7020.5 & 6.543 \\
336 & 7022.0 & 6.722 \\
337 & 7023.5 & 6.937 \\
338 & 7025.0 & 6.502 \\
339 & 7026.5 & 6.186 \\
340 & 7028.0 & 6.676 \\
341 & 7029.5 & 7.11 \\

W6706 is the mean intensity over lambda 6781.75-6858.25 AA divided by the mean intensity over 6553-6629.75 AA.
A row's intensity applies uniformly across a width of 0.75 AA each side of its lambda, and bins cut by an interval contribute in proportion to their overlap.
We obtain 0.7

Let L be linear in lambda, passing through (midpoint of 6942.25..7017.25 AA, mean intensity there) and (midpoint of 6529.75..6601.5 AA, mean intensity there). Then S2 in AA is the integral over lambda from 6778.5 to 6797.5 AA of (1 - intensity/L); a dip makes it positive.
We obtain 7.6 AA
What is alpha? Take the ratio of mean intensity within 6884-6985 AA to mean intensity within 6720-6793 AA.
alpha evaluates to 1.43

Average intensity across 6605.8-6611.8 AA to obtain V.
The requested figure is 5.1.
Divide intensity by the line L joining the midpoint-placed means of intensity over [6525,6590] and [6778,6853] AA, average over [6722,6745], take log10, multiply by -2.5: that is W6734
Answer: 0.24 mag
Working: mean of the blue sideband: 5.63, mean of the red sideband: 3.59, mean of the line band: 3.41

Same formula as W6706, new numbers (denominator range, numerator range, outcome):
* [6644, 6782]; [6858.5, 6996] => 1.30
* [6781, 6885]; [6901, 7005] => 1.47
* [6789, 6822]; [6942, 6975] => 1.60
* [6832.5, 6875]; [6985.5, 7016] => 1.66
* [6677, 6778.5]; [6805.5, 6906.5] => 1.06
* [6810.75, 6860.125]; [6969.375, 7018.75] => 1.66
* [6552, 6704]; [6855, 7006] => 1.05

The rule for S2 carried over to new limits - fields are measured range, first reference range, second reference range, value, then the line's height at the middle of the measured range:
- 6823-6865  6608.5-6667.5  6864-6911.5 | 4.6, 4.14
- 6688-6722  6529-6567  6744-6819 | 5.3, 4.29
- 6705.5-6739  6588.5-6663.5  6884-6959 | 9.0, 4.74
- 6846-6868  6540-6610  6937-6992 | 7.7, 5.6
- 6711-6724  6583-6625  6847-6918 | 3.6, 4.7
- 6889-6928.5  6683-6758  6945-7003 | 6.6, 5.21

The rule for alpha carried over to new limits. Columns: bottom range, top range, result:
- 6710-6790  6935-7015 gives 1.67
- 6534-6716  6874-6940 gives 0.93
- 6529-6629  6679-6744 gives 0.66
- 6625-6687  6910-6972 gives 1.22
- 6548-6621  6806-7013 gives 0.88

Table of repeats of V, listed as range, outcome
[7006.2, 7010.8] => 6.15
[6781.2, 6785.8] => 3.35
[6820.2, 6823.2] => 3.53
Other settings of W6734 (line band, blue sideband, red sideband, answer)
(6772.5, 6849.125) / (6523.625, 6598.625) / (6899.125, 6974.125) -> 0.407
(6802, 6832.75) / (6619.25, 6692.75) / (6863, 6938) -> 0.200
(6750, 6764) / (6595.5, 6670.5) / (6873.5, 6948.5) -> 0.331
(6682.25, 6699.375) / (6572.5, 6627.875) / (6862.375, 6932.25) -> 0.331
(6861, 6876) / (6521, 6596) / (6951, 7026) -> 0.480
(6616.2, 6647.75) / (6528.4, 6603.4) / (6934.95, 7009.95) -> 0.190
